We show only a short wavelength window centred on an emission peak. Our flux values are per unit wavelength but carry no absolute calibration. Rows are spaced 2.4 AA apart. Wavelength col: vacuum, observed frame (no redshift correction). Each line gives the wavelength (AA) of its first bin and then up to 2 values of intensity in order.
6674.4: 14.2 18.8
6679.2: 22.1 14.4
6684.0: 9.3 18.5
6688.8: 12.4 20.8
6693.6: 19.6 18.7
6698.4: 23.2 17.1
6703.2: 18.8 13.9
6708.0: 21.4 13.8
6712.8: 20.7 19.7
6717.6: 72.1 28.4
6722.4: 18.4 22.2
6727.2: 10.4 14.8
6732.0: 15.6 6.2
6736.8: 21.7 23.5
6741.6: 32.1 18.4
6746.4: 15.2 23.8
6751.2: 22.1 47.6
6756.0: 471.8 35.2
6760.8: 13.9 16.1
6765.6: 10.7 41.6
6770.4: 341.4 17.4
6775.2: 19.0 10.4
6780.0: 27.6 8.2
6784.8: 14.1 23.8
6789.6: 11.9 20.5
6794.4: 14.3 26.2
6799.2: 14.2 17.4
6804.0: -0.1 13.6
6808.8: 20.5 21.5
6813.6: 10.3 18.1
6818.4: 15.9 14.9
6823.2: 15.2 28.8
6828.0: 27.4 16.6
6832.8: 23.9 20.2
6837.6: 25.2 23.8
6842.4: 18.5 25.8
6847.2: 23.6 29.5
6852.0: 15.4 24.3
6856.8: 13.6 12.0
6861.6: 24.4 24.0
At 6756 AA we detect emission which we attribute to [S II] 6716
